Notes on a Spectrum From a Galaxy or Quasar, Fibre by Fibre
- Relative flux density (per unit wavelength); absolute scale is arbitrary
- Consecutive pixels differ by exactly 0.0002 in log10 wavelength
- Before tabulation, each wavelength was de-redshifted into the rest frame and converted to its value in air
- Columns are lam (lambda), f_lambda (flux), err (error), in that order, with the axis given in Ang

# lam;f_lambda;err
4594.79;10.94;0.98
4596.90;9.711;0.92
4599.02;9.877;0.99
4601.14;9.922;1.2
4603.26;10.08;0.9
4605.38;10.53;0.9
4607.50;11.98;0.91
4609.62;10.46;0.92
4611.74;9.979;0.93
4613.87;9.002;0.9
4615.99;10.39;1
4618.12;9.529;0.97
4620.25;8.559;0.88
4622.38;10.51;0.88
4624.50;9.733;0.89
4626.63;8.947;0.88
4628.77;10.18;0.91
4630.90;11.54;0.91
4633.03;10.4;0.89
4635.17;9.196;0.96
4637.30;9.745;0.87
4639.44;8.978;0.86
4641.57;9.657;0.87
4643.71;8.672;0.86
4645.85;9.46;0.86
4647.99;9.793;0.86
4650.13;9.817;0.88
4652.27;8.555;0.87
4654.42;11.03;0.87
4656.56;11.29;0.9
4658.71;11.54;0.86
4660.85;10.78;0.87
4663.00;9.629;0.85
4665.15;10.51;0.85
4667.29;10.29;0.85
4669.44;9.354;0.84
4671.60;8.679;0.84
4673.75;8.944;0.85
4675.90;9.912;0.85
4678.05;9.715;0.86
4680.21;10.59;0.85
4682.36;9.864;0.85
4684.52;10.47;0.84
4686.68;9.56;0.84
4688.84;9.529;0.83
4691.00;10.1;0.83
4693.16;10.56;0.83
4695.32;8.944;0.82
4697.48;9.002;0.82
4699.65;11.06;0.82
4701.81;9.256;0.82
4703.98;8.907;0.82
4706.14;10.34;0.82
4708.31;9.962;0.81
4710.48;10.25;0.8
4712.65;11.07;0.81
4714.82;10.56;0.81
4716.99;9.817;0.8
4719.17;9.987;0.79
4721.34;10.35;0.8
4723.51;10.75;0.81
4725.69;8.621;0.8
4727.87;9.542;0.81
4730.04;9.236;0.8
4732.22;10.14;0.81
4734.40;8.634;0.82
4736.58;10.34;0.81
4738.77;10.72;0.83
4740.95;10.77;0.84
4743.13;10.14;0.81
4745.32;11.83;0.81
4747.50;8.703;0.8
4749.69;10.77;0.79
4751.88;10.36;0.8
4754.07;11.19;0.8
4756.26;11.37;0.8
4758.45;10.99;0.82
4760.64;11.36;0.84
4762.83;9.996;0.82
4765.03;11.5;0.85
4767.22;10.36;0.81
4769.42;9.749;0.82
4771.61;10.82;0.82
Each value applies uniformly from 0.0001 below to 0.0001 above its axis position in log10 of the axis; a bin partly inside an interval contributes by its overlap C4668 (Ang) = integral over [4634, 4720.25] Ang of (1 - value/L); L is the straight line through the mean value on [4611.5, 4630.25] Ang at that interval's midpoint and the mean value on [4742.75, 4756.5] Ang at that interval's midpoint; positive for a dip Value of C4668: 1.6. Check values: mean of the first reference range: 9.67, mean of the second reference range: 10.6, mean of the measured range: 9.89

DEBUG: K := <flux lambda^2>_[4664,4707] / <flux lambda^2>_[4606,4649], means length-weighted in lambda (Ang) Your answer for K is 1.02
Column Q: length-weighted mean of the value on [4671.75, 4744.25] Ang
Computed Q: 9.91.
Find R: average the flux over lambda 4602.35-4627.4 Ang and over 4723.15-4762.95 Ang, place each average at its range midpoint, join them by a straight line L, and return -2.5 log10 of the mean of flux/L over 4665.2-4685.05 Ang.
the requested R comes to 0.04 mag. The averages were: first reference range 9.99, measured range 9.78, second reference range 10.3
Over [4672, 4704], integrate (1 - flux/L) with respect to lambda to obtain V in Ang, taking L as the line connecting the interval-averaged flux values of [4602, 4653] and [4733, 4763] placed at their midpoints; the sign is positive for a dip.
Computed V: 1.29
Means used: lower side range 9.83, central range 9.77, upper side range 10.5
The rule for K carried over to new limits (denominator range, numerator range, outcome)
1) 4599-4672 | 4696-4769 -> 1.07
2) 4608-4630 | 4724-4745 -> 1.06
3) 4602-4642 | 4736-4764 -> 1.13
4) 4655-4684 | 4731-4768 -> 1.08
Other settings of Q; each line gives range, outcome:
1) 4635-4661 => 9.88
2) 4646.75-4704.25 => 9.93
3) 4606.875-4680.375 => 9.9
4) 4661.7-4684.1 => 9.78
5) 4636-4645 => 9.27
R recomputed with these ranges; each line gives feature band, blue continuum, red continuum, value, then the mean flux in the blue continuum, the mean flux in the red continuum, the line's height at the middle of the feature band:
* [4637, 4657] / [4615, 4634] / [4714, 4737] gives 0.031 mag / 9.97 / 9.79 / 9.93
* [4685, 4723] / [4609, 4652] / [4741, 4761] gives 0.037 mag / 9.7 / 10.7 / 10.3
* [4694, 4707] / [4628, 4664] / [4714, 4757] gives 0.057 mag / 10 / 10.2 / 10.1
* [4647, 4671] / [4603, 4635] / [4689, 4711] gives -0.027 mag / 10.1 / 9.82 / 9.96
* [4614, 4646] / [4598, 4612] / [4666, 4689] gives 0.055 mag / 10.4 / 9.74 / 10.2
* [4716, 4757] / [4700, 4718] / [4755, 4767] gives 0.042 mag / 10.1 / 11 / 10.6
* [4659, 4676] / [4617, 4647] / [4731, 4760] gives 0.007 mag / 9.65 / 10.5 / 9.91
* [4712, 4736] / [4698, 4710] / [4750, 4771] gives 0.034 mag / 9.88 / 10.8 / 10.2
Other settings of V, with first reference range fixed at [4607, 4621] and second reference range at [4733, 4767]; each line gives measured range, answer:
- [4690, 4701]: 0.4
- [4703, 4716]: 0.2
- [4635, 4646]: 0.9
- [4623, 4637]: 0.0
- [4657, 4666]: -0.5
